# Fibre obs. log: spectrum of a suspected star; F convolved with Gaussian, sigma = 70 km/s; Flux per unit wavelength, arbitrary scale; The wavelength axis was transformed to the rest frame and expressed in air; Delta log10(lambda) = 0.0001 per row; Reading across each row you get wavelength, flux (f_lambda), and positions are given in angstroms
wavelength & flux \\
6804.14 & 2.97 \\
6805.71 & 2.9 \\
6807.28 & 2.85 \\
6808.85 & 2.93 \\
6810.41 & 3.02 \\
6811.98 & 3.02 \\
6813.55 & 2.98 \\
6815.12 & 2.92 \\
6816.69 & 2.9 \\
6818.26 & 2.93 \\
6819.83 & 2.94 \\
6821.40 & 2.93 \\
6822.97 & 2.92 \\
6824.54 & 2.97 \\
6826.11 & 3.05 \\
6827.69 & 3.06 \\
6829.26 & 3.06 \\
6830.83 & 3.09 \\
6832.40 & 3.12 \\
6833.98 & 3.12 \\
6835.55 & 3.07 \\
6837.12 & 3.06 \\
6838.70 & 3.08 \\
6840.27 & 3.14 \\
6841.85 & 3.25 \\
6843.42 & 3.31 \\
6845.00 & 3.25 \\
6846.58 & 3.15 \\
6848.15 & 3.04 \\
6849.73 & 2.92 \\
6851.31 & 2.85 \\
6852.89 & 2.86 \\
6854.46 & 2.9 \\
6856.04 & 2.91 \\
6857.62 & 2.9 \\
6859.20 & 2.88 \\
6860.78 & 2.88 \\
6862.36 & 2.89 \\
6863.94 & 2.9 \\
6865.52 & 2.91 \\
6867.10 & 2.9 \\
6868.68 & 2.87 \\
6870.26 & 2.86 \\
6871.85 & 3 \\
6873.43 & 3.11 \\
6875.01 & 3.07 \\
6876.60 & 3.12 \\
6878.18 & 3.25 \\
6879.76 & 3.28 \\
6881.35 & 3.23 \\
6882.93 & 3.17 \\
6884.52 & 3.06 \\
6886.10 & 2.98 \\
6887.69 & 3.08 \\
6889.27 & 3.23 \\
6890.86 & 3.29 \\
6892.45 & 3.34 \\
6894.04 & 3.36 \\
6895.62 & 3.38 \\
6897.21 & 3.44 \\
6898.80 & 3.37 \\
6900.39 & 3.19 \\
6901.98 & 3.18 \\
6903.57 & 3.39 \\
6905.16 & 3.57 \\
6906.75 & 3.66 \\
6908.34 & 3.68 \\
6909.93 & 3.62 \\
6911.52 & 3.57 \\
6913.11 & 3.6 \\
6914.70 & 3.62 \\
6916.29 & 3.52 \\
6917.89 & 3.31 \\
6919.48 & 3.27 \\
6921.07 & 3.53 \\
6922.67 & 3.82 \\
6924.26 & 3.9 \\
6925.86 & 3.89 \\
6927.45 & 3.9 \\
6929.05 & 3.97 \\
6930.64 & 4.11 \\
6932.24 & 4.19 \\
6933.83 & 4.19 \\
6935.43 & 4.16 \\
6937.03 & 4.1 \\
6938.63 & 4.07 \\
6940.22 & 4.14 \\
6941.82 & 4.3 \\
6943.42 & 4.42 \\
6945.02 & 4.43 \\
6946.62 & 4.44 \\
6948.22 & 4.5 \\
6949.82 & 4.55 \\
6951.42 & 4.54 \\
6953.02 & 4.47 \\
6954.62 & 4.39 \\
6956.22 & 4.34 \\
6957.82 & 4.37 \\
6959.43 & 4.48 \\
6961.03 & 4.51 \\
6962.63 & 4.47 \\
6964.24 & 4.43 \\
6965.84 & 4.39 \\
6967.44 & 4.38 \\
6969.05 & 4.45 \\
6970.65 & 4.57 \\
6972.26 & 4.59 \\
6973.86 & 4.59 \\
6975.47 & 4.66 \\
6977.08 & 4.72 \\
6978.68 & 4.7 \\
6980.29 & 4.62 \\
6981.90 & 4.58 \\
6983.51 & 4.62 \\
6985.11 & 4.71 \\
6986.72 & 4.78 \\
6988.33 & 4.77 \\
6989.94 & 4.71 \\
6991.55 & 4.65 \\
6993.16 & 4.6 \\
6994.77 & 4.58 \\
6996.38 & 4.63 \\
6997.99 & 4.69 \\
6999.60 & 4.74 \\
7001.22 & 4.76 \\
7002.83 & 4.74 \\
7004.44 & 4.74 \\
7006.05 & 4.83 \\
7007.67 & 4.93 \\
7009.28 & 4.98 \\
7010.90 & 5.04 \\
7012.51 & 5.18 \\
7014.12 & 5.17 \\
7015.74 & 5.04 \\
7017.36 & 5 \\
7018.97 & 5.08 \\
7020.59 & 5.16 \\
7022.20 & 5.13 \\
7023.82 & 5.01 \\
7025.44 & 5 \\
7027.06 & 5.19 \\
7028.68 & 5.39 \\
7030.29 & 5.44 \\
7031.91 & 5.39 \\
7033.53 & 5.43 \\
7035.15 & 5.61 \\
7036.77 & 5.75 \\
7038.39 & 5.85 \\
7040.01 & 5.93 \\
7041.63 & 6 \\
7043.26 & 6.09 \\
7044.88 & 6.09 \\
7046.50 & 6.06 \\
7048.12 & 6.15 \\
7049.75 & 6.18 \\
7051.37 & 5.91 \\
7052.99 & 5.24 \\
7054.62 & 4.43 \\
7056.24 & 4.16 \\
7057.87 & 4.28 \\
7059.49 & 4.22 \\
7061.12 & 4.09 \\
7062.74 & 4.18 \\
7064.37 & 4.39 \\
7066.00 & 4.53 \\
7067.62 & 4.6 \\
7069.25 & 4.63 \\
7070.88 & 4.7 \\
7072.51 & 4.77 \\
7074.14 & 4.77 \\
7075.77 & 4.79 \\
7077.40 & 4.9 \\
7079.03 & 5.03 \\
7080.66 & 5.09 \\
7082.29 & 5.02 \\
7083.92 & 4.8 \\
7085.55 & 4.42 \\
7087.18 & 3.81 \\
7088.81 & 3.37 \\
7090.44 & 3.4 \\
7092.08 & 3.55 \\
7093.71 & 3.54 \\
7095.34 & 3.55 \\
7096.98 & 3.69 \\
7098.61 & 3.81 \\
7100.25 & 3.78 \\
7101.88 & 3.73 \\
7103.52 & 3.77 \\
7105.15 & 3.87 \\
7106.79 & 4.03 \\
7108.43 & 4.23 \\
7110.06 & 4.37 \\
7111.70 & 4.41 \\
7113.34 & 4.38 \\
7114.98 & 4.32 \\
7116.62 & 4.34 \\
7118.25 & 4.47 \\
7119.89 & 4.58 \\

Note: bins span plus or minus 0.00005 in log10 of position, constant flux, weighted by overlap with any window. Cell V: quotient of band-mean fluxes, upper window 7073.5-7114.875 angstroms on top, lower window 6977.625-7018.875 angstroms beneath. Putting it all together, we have 0.9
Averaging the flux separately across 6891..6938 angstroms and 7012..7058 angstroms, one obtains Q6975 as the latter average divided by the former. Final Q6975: 1.5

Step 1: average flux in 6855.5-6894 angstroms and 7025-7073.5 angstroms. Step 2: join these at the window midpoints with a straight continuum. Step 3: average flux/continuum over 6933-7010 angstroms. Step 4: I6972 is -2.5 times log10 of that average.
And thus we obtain -0.08 mag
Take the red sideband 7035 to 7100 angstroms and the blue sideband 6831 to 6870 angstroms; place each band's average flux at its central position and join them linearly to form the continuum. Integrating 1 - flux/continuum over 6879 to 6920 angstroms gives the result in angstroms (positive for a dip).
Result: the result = 0.5 angstroms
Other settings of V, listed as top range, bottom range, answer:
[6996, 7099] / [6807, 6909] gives 1.58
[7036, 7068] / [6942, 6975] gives 1.17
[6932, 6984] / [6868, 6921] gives 1.35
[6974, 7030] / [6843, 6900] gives 1.58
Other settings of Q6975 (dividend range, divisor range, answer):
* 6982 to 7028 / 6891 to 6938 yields 1.34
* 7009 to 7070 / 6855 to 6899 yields 1.68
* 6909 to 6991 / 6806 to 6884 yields 1.41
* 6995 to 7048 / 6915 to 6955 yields 1.29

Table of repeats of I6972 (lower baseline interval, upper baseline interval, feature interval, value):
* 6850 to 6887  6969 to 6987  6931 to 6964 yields -0.04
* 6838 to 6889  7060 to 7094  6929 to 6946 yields -0.20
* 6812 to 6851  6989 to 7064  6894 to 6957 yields 0.05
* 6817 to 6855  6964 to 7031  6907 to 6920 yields 0.10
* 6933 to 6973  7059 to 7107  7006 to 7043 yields -0.23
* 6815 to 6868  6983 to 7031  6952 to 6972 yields -0.01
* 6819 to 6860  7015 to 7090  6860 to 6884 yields 0.11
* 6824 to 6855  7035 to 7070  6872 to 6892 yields 0.11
